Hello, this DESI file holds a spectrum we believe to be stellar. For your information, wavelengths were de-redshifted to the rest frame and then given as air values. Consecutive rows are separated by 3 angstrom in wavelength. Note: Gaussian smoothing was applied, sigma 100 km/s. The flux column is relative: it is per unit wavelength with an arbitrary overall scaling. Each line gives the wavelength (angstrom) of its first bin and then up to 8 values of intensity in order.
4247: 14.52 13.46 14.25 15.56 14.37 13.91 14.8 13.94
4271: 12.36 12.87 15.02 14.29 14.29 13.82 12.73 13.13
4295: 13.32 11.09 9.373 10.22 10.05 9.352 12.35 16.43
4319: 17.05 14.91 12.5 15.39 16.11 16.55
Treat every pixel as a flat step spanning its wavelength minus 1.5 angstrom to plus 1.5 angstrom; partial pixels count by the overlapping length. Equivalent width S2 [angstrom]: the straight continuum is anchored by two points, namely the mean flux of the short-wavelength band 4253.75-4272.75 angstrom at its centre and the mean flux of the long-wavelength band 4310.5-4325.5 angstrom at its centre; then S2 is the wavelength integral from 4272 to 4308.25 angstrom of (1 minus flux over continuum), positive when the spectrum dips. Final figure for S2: 4.4 angstrom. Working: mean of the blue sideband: 14.1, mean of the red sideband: 14.4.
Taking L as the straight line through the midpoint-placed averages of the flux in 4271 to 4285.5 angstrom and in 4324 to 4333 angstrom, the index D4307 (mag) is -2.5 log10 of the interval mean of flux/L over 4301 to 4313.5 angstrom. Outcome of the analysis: 0.38 mag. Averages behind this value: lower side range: 13.9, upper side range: 14.9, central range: 10.2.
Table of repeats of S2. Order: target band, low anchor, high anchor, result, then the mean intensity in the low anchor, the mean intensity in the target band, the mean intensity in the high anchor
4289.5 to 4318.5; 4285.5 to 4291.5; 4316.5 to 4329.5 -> 4.3 angstrom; 13.2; 11.9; 15.1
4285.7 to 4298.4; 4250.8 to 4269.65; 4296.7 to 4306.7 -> -1.9 angstrom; 14.4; 12.9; 10.2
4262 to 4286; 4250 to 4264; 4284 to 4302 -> -0.9 angstrom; 14.4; 13.9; 12.4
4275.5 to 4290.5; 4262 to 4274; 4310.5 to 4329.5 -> -0.2 angstrom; 13.6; 14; 14.5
